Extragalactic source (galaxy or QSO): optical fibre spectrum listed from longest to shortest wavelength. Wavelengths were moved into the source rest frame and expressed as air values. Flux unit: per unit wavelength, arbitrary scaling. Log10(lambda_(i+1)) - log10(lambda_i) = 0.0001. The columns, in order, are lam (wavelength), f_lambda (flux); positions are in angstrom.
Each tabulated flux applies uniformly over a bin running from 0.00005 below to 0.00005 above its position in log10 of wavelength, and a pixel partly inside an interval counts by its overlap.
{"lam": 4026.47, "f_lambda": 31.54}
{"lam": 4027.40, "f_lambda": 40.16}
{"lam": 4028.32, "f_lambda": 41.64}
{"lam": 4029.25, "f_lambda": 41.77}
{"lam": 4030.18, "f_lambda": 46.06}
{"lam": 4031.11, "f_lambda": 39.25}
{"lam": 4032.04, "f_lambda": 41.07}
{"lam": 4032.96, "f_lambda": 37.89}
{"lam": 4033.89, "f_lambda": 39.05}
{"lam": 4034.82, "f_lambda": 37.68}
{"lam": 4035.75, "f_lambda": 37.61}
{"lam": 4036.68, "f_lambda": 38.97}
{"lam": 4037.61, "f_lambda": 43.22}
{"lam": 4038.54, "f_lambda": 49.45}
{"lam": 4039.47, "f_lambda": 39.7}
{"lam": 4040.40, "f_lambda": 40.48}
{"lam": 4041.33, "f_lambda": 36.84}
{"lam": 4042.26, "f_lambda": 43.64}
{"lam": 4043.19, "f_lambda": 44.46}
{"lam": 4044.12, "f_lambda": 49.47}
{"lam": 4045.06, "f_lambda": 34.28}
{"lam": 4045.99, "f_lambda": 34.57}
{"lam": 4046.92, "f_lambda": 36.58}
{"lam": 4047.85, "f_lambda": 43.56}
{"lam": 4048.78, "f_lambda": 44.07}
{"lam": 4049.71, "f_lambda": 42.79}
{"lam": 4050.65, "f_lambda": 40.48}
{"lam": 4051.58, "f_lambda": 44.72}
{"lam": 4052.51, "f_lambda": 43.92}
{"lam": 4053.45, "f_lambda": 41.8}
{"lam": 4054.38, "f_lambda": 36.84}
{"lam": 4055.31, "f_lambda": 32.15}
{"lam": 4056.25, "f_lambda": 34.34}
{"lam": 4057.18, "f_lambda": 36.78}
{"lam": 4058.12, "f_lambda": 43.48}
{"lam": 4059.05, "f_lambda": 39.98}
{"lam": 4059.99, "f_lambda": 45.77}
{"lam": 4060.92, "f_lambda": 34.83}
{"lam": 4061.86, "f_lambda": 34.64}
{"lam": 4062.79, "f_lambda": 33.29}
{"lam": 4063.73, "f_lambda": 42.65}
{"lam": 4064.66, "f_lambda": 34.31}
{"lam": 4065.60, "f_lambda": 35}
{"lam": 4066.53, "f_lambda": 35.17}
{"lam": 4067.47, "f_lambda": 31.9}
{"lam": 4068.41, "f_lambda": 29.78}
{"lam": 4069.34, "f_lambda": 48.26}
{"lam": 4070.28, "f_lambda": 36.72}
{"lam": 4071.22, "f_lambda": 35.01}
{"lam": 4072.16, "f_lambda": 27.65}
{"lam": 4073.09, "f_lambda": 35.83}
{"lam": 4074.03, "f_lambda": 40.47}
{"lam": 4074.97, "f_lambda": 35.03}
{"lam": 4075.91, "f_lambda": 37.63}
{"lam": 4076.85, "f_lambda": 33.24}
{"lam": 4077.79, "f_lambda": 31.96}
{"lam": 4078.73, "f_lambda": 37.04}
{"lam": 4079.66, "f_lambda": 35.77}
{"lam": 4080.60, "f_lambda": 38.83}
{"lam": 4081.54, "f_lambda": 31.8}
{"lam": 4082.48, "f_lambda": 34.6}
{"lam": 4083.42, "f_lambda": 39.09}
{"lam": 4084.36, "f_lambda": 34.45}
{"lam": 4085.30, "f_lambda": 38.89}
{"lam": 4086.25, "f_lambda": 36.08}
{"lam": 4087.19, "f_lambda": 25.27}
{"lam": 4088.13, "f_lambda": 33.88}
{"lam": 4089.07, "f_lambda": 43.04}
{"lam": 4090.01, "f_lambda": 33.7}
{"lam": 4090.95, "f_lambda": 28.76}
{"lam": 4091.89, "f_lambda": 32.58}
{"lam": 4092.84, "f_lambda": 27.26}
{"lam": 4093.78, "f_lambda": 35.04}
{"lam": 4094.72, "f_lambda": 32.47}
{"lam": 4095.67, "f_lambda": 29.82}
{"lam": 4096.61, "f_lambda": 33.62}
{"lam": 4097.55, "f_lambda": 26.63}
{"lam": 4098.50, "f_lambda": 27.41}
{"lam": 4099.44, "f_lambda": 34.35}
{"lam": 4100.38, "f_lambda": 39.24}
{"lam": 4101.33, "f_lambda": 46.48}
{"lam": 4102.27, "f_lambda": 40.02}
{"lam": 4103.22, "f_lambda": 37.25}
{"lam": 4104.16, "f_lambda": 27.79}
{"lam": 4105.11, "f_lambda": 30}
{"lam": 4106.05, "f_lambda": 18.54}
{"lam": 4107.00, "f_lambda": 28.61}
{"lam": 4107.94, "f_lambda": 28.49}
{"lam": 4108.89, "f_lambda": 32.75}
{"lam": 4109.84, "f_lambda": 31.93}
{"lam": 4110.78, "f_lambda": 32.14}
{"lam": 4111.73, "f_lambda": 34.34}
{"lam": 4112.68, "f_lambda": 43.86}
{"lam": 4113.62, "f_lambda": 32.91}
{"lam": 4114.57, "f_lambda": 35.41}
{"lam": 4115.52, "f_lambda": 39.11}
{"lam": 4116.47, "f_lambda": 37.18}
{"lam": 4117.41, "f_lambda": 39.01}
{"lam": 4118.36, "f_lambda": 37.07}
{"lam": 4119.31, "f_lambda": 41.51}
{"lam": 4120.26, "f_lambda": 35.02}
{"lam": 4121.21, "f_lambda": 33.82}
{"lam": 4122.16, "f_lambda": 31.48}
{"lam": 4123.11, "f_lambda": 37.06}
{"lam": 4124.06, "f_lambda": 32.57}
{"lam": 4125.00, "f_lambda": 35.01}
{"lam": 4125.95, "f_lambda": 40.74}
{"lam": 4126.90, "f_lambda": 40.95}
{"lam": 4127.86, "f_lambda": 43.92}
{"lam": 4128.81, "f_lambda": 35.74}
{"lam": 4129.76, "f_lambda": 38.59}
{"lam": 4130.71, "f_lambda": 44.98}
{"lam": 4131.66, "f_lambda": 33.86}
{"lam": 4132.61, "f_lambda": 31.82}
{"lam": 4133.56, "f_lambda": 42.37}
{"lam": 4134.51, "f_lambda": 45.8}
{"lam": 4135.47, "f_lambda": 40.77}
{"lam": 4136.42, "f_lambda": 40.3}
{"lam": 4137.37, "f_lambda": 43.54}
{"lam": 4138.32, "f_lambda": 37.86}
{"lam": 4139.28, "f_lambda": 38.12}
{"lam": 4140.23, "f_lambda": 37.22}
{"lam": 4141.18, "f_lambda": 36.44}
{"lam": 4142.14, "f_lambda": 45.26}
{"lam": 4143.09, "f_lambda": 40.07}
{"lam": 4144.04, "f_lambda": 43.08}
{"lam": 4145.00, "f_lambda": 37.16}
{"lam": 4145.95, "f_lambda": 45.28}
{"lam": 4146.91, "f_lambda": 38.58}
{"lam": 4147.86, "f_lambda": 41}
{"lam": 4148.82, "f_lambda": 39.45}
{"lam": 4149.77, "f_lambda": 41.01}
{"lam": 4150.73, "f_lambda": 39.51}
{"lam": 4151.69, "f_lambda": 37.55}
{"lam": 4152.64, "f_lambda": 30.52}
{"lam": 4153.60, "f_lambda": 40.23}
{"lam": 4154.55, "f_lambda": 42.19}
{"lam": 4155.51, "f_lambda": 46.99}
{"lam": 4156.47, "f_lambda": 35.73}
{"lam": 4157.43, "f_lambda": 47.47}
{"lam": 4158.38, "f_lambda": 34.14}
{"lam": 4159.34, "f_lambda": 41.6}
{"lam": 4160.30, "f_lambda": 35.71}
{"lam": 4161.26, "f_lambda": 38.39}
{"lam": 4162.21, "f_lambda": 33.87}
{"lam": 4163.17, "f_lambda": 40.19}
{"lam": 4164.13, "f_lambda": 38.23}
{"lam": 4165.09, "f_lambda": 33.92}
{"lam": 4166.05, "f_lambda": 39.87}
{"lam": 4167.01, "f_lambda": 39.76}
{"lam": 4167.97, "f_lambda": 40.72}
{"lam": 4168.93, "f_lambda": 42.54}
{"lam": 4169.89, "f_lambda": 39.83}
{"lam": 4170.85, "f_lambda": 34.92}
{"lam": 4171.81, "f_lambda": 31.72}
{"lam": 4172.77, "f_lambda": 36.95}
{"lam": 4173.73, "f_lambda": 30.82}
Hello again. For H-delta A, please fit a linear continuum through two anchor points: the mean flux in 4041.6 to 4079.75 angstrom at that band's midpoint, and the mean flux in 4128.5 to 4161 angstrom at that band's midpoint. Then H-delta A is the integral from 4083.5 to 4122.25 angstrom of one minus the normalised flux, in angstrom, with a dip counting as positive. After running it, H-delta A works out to 5.0 angstrom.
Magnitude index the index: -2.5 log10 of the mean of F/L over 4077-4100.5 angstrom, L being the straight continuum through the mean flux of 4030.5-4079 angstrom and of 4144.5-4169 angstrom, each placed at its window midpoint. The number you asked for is 0.16 mag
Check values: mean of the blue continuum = 38.6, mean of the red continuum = 39.2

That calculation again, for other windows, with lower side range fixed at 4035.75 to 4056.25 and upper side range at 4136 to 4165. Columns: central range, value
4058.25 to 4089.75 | 0.12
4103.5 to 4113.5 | 0.27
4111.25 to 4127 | 0.09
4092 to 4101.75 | 0.21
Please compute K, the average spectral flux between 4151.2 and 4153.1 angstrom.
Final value 34.1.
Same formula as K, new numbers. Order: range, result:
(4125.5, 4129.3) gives 40.2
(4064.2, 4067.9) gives 34.1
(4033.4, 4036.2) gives 38.1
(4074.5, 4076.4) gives 36.2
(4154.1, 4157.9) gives 43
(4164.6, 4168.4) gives 38.5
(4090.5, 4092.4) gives 30.5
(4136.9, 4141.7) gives 38.6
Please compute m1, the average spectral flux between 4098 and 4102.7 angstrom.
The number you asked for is 37.4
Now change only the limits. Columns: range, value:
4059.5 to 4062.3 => 38.4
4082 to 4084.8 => 36.1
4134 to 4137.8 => 42.6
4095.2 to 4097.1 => 31.8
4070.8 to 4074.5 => 34.8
